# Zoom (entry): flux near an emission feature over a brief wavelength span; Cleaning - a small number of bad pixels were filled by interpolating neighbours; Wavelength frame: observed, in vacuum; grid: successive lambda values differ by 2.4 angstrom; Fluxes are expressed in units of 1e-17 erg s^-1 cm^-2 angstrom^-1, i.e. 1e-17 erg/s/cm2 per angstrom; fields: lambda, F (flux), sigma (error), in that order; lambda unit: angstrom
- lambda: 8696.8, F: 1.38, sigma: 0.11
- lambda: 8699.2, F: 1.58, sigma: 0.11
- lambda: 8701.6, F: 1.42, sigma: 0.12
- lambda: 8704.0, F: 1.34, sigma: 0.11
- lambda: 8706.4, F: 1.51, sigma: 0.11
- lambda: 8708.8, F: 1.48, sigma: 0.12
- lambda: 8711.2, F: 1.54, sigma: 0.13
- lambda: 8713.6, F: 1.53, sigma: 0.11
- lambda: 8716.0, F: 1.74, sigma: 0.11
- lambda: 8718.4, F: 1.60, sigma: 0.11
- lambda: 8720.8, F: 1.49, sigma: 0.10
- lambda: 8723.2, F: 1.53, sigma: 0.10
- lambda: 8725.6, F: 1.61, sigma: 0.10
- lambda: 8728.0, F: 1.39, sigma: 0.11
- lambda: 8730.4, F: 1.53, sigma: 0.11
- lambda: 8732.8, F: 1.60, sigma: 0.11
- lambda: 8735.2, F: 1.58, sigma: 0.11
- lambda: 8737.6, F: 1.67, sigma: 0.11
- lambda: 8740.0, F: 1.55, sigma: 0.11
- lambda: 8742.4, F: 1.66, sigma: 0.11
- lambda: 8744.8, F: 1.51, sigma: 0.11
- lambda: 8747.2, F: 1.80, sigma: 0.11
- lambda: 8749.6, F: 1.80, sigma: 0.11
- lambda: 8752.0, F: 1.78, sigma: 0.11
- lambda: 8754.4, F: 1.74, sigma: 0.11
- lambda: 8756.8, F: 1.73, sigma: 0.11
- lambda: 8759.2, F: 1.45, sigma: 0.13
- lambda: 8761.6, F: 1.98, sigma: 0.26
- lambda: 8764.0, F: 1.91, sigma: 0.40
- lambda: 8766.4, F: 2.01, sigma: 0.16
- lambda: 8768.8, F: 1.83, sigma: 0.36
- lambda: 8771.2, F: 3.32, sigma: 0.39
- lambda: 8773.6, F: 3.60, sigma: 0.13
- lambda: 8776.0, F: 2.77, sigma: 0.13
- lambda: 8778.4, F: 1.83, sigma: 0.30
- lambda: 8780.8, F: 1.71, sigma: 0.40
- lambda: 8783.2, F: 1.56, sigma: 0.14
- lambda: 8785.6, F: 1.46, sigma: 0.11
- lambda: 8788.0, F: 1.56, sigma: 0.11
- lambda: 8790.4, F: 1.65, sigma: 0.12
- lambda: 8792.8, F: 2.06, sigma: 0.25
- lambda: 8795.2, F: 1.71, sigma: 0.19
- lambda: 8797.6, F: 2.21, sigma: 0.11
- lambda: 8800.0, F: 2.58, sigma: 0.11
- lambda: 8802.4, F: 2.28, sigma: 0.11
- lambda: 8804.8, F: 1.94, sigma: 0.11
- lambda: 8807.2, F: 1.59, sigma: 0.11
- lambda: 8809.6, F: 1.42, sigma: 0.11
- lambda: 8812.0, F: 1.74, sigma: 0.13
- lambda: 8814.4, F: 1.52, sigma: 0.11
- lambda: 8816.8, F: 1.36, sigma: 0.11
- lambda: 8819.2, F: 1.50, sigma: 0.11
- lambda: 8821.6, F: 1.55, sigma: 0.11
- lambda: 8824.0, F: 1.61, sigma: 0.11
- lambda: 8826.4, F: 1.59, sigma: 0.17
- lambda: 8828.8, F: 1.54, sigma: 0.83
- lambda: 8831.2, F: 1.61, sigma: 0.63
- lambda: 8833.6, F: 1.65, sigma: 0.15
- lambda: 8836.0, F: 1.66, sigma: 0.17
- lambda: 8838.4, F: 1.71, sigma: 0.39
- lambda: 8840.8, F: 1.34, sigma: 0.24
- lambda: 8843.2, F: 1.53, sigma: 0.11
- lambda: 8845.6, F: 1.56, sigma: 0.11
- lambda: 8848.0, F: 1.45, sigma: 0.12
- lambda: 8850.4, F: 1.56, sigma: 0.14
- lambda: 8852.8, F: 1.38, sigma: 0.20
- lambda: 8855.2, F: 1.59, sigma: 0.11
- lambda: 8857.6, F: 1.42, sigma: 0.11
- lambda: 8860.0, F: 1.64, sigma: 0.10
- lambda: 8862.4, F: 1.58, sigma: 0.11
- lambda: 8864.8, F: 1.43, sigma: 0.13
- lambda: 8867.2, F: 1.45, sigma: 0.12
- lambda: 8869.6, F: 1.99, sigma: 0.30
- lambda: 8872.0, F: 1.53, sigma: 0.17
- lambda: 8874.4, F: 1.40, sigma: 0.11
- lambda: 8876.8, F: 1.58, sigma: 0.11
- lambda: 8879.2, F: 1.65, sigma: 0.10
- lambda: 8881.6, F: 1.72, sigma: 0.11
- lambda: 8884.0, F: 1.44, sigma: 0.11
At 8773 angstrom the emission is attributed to H-alpha 6563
